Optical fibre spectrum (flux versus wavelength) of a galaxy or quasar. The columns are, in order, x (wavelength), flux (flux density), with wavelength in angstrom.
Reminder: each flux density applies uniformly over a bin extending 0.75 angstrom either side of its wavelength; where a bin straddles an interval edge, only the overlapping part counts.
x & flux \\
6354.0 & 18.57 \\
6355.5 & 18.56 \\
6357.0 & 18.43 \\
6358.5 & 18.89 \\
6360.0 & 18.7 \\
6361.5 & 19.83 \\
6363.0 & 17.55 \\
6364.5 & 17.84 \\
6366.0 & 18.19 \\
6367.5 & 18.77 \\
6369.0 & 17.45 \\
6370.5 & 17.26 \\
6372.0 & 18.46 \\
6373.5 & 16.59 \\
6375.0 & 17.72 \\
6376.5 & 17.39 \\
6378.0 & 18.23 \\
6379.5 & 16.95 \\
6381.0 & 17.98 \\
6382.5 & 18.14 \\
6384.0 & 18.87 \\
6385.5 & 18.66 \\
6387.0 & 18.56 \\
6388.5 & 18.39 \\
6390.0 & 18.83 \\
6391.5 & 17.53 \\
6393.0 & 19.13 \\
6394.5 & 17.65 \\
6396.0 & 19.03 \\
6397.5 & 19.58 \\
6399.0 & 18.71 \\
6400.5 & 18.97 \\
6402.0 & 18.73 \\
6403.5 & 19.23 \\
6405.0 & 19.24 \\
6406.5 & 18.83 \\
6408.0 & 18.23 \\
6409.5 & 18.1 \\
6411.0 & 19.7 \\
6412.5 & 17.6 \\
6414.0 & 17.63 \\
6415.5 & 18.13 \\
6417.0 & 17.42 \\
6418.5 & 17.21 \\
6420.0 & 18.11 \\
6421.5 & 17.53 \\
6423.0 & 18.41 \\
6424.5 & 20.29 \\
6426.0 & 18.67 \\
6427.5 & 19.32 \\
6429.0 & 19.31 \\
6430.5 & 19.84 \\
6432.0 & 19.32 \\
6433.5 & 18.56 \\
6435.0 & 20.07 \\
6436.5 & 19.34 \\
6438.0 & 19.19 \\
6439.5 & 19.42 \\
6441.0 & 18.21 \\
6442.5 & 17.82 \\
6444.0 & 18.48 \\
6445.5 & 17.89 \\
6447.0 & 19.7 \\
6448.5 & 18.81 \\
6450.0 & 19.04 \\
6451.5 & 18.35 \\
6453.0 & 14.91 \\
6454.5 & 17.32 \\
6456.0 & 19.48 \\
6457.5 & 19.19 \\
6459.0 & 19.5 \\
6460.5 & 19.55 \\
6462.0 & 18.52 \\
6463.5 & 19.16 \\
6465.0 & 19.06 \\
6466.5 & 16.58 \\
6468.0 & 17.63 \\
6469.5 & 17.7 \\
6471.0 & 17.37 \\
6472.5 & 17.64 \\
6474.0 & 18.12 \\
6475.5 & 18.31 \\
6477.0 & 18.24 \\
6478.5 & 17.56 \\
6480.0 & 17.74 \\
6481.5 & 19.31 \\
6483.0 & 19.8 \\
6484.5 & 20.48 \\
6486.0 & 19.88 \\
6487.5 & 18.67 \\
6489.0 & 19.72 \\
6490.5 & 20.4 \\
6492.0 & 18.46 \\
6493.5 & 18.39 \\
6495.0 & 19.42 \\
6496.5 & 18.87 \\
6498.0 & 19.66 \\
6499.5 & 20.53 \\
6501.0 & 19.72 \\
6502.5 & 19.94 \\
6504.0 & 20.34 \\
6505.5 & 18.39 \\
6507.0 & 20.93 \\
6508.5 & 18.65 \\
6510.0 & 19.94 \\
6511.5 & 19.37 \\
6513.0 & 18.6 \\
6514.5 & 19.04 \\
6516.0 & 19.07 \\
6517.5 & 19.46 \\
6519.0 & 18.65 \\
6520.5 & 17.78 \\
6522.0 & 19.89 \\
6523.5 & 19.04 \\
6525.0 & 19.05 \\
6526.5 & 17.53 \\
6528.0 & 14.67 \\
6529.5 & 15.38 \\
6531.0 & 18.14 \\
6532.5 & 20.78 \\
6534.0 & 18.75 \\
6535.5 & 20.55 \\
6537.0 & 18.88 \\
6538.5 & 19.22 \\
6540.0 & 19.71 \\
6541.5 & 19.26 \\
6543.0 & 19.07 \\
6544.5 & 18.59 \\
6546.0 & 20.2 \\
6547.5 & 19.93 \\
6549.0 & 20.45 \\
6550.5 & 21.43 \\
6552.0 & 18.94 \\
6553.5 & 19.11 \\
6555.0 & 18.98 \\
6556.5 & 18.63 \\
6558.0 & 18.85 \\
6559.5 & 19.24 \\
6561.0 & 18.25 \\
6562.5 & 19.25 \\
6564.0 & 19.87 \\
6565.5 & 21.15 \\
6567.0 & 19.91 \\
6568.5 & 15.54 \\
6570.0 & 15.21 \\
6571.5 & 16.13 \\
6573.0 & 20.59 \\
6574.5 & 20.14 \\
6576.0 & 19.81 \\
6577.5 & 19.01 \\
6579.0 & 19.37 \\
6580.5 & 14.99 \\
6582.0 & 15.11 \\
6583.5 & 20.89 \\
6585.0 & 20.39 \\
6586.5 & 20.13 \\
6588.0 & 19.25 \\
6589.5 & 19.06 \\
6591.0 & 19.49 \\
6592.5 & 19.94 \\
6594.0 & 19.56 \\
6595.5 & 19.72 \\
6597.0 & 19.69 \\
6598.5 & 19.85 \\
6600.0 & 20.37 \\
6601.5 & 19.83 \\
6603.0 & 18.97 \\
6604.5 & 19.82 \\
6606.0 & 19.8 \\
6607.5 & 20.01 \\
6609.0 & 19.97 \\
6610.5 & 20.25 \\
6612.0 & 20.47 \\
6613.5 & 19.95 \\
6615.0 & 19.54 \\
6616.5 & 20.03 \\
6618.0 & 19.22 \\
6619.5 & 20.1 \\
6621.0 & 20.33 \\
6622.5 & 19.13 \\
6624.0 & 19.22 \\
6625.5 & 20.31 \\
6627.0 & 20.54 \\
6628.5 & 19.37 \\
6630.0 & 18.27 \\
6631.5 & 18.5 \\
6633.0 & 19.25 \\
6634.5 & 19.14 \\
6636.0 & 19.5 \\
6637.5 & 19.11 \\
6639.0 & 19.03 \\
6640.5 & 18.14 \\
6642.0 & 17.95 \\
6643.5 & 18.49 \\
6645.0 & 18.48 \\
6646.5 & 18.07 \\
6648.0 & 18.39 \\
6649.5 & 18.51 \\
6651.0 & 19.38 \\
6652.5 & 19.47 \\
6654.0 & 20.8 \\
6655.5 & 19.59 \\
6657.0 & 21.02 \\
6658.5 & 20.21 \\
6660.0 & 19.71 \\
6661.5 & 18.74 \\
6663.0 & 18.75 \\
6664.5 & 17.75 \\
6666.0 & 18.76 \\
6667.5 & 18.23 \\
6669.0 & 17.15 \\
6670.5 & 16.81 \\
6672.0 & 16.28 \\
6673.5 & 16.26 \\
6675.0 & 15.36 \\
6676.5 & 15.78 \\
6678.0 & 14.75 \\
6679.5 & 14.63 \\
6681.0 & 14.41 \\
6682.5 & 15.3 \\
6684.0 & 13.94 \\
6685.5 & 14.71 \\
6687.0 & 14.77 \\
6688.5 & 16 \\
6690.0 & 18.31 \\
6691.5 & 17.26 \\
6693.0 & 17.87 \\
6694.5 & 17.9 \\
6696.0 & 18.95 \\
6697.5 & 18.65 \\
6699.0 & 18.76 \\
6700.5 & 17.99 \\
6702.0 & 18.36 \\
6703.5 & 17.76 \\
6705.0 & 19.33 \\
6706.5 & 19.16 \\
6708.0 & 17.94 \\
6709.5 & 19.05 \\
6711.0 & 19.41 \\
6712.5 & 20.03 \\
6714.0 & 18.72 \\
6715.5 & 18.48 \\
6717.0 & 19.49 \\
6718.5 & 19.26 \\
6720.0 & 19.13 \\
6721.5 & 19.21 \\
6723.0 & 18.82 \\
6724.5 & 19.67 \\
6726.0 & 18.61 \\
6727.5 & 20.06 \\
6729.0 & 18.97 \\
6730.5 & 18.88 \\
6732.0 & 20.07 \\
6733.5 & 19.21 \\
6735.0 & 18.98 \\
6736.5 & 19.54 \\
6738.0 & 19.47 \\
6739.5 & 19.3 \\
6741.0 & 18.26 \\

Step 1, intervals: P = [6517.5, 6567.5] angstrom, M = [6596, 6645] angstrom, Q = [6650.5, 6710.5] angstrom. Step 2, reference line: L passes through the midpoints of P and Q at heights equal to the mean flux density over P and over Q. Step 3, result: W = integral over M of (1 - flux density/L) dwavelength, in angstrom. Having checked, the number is -3.3 angstrom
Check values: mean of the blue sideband 19.1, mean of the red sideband 17.6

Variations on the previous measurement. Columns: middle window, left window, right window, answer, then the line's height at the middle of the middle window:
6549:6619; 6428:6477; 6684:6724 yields -3.4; 18.4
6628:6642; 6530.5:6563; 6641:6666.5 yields 0.2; 19.1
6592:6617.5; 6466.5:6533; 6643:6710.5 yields -2.4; 18.2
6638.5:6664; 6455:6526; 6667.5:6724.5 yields -1.8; 17.8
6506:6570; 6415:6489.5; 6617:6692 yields -2.2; 18.4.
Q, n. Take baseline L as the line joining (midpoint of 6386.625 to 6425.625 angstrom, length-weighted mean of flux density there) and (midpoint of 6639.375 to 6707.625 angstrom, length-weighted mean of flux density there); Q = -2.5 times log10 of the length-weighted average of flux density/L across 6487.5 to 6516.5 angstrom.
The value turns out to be -0.07 mag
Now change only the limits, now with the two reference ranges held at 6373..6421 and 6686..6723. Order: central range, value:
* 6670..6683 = 0.19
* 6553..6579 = -0.03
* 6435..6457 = -0.01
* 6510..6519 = -0.05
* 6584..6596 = -0.08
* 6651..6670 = -0.05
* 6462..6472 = 0.02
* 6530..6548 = -0.06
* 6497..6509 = -0.08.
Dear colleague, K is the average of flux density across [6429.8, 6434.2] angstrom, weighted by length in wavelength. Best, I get 19.2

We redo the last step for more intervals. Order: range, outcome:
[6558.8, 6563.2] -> 18.9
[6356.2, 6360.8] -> 18.7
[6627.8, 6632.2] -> 18.7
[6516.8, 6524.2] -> 19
